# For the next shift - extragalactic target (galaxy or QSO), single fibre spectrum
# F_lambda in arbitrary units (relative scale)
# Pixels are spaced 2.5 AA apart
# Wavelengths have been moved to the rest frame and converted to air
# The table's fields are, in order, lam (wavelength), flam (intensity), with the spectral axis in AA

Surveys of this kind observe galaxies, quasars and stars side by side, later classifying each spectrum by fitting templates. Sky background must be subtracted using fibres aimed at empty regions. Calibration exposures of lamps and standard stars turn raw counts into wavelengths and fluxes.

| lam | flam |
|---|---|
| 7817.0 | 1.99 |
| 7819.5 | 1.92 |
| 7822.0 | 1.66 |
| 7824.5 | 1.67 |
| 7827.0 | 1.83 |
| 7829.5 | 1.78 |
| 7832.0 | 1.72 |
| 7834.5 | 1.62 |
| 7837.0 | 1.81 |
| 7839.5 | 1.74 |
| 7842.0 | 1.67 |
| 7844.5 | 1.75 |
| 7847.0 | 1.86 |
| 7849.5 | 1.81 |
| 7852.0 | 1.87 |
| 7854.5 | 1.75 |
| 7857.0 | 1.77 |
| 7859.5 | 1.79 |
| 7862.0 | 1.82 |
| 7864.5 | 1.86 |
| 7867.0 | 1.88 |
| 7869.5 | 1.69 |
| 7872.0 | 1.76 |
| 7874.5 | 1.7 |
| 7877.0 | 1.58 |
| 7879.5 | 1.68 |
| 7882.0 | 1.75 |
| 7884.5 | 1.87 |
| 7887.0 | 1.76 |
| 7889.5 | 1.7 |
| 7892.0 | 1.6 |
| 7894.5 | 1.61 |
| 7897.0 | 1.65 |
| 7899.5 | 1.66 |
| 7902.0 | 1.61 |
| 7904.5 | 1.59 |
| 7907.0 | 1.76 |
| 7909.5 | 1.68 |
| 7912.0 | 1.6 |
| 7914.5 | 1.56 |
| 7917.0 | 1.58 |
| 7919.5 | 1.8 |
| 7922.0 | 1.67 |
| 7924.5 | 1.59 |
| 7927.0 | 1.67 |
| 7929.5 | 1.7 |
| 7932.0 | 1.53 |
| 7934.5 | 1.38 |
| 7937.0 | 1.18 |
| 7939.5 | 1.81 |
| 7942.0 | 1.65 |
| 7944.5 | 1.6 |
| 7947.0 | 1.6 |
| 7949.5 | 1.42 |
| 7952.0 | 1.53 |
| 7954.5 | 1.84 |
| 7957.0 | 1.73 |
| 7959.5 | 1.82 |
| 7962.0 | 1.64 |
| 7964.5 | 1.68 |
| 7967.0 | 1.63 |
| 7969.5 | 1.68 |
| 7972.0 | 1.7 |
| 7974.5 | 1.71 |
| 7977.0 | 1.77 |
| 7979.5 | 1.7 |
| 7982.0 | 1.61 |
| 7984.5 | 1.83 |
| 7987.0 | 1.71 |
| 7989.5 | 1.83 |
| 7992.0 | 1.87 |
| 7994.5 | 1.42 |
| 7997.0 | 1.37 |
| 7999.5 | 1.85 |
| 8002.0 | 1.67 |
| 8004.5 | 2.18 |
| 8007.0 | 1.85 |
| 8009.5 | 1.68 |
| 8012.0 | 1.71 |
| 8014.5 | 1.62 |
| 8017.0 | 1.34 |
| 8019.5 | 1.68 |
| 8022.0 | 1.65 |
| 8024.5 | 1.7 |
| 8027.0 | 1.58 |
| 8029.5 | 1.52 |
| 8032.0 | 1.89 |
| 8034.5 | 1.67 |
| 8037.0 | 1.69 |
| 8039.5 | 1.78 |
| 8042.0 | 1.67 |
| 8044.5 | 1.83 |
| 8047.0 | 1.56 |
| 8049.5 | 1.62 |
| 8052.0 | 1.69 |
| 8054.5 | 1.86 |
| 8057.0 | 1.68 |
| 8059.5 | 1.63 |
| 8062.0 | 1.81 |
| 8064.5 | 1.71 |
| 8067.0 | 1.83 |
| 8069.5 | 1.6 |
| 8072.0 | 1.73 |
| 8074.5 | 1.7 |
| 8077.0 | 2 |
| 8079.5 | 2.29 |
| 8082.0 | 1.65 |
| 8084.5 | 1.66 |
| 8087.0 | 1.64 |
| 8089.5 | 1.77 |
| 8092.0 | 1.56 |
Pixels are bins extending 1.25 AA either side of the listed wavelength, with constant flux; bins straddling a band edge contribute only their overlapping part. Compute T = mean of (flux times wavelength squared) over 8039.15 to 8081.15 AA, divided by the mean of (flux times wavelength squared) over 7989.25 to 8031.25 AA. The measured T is 1.06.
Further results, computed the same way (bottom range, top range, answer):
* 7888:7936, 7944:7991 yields 1.05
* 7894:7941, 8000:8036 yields 1.08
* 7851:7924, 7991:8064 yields 1.03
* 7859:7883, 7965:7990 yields 1.01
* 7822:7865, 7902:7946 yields 0.93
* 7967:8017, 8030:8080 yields 1.04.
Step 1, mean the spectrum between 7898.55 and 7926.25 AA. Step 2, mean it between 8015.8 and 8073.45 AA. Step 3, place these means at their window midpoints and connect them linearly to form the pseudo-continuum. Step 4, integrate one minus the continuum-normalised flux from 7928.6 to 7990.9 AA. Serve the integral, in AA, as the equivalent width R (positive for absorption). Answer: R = 0.3 AA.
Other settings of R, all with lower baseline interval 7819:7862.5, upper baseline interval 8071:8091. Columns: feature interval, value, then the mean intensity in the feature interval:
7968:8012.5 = 1.5 AA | 1.73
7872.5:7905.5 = 1.8 AA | 1.68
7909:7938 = 3.2 AA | 1.58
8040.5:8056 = 0.8 AA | 1.71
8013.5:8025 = 1.3 AA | 1.59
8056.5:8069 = 0.5 AA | 1.73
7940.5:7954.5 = 1.5 AA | 1.59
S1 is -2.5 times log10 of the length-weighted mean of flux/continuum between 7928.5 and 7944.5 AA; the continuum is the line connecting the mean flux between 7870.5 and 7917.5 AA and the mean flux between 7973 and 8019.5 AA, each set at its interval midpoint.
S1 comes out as 0.10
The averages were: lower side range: 1.67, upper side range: 1.71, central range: 1.54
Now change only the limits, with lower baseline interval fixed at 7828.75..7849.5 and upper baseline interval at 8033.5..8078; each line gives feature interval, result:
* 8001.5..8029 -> 0.02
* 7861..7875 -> -0.03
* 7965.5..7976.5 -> 0.03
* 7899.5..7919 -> 0.07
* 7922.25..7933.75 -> 0.08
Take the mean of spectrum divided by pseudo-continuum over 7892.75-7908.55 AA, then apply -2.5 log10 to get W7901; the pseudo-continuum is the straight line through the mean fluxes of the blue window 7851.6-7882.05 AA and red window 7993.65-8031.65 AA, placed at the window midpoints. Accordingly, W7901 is 0.06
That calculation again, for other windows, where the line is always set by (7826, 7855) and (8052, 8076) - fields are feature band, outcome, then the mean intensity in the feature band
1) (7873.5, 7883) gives 0.05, 1.68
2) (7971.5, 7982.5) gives 0.03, 1.7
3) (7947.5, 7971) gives 0.05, 1.66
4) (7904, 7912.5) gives 0.06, 1.67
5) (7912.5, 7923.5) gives 0.07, 1.65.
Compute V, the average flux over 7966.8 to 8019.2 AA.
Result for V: 1.7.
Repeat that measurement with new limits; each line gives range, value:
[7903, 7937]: 1.61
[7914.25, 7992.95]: 1.66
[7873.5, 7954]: 1.63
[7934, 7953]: 1.53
